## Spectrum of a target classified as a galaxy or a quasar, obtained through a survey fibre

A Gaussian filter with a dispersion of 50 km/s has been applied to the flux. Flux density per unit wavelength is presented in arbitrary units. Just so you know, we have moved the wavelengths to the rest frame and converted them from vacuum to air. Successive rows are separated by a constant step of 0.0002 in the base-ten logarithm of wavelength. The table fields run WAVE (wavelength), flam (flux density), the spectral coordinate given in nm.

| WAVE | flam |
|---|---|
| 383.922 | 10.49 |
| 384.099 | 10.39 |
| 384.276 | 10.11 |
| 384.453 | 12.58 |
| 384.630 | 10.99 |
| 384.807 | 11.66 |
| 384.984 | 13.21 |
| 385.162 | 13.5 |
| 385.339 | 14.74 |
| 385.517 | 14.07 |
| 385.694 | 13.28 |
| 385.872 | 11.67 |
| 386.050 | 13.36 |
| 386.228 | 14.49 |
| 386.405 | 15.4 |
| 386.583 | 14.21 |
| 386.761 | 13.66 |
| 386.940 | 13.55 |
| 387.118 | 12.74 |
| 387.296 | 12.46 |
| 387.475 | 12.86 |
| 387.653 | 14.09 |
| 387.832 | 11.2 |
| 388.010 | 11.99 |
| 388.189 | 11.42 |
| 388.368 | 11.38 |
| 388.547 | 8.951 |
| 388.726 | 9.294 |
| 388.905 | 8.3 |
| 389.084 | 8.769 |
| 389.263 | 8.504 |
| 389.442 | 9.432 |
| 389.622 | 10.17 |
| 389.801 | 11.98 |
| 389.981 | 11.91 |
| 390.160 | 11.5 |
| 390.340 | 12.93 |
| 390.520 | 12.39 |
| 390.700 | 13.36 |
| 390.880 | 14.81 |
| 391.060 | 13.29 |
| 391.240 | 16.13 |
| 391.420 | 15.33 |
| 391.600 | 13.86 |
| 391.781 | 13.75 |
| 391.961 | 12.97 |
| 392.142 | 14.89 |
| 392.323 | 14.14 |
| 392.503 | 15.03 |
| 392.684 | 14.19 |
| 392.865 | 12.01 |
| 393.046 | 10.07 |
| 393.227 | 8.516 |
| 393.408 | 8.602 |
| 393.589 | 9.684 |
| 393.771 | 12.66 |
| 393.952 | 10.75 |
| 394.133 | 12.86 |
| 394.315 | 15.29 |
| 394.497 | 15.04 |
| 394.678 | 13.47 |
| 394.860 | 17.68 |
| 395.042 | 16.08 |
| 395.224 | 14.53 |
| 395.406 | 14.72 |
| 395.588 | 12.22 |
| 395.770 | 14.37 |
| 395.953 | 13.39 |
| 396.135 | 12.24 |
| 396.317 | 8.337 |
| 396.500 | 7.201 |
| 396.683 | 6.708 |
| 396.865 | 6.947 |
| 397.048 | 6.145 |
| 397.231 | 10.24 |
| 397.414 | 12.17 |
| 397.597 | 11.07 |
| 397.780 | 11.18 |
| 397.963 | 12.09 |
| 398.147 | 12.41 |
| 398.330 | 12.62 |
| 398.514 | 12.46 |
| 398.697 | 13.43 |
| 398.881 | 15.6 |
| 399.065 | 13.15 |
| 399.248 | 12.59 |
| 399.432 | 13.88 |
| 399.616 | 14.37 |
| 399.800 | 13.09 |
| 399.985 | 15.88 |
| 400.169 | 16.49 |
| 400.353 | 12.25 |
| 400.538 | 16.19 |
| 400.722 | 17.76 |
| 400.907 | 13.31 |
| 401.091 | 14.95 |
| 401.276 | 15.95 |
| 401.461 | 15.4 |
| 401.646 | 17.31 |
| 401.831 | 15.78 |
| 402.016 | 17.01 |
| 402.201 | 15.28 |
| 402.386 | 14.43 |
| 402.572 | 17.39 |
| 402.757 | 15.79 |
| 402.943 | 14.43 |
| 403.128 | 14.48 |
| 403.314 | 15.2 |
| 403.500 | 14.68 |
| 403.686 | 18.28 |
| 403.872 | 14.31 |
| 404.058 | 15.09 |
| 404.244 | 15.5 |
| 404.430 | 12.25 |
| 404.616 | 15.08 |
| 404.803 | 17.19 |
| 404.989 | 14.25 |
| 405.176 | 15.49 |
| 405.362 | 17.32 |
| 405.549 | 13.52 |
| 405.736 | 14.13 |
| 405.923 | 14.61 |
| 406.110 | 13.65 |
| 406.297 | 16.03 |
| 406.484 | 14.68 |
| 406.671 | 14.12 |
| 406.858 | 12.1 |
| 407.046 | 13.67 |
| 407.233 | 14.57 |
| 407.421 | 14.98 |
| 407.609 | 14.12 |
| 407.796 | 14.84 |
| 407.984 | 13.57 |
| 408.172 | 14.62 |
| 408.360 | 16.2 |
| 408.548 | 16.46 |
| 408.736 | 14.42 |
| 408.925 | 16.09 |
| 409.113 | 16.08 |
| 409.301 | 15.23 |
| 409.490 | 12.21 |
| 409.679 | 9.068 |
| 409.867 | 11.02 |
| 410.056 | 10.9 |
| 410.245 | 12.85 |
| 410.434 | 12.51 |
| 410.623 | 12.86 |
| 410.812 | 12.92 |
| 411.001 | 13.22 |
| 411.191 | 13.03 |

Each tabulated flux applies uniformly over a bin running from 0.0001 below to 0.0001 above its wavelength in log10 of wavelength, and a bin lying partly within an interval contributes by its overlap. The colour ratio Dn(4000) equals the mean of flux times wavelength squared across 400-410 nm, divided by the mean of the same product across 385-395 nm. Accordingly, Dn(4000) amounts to 1.27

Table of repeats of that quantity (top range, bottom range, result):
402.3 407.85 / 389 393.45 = 1.29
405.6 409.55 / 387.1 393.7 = 1.33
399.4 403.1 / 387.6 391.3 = 1.42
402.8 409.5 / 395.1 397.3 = 1.46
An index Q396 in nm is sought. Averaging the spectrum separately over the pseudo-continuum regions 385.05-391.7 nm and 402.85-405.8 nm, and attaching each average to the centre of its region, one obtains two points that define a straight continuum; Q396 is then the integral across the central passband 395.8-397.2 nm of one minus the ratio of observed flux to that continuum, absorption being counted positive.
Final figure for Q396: 0.48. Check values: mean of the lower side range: 12.5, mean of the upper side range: 15.1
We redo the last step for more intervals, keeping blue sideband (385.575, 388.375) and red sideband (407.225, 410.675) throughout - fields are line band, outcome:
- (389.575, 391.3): 0.040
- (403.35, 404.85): -0.175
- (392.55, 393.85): 0.227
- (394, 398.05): 0.416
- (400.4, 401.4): -0.144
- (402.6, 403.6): -0.110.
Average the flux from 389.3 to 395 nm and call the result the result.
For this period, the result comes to 12.8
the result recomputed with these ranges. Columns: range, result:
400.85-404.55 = 15.4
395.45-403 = 13.3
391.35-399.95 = 12.4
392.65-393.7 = 10.3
